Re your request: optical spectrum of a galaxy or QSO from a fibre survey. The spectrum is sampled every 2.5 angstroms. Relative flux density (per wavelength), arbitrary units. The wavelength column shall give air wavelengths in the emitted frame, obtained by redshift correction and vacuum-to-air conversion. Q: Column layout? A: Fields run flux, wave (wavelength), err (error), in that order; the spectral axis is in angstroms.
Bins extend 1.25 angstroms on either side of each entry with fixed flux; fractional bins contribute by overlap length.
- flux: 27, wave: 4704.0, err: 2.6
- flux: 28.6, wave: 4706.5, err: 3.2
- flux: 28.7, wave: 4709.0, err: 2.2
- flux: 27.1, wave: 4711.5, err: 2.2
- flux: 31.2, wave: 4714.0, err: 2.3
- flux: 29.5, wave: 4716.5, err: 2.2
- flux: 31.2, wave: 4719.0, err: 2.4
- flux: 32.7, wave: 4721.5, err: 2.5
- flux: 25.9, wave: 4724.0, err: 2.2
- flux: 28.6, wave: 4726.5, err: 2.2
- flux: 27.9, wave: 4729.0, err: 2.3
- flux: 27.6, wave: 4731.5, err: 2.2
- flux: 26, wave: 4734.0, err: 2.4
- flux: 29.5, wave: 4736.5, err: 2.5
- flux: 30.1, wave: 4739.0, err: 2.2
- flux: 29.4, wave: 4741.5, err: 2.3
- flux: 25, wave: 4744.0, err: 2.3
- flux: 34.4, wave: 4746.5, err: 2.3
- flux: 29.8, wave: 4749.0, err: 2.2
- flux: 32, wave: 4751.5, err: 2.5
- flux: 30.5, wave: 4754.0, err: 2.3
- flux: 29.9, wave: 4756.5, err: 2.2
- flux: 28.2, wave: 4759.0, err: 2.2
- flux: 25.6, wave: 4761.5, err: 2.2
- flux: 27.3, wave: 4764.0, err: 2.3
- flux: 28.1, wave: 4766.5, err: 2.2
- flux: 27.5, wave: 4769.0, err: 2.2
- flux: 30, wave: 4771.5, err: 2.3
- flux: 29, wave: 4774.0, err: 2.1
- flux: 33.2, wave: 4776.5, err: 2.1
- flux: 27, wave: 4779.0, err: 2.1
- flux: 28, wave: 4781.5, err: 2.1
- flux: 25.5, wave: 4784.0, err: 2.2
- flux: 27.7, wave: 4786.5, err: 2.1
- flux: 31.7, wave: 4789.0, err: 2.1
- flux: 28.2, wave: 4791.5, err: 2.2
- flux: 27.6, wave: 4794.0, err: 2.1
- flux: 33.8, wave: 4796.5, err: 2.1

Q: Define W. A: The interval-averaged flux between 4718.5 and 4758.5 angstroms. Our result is 29.4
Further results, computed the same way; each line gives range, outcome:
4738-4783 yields 29.1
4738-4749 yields 29.7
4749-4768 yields 28.8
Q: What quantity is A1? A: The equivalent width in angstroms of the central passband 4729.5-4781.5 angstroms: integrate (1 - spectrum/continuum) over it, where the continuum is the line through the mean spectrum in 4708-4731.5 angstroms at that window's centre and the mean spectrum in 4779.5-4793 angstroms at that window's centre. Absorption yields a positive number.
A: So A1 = -0.7 angstroms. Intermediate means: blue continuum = 29.1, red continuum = 28.1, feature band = 29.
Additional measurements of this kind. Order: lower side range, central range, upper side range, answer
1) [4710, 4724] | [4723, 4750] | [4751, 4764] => 0.8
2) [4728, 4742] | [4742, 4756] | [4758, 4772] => -1.1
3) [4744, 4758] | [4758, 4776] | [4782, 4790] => 0.8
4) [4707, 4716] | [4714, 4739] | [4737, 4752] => 0.4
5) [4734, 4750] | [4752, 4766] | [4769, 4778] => 0.6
